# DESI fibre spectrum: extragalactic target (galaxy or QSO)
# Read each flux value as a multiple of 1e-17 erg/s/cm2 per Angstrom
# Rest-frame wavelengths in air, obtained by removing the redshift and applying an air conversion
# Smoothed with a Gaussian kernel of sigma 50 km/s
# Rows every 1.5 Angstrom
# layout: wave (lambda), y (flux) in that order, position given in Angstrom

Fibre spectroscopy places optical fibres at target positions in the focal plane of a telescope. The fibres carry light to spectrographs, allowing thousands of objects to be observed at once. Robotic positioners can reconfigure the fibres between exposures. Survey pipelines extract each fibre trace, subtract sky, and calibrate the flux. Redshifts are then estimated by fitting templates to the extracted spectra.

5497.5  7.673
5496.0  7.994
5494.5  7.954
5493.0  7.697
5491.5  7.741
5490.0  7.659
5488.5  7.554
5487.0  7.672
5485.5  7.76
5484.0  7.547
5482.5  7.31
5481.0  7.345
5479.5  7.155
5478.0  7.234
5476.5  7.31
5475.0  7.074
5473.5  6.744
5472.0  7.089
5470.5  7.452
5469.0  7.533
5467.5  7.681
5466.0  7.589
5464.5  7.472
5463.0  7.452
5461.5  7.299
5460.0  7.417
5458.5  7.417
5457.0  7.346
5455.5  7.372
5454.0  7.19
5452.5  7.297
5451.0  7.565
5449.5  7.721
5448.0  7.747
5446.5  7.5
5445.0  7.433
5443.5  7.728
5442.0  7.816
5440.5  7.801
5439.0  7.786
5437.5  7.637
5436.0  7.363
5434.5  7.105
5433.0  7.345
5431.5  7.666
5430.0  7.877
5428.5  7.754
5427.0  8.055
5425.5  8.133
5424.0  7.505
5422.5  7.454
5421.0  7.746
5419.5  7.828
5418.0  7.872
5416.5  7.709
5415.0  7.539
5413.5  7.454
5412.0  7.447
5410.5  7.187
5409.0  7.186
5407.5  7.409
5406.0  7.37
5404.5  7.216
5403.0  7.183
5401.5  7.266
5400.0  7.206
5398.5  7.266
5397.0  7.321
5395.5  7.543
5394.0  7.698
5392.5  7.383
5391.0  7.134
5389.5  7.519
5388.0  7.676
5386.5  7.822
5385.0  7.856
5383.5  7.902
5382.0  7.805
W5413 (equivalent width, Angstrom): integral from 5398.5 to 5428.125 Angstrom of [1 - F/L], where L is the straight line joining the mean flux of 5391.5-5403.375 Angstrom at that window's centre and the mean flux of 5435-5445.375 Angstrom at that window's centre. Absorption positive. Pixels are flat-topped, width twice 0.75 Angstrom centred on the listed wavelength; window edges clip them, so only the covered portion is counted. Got -0.2 Angstrom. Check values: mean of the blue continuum 7.36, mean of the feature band 7.51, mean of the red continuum 7.65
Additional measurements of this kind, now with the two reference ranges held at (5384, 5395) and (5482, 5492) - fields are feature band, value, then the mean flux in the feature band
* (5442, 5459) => 0.2 Angstrom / 7.5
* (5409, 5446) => -0.1 Angstrom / 7.62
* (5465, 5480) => 0.6 Angstrom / 7.29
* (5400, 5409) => 0.4 Angstrom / 7.27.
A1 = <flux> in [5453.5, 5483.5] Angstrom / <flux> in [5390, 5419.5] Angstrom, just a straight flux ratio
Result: 0.99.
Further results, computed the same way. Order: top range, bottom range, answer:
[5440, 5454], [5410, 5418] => 1.01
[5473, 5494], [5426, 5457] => 0.98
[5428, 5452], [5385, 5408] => 1.03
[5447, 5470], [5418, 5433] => 0.96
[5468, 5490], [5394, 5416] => 1.00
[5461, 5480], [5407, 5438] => 0.96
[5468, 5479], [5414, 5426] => 0.94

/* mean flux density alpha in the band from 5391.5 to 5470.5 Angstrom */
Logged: 7.52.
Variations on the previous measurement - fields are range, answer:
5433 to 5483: 7.42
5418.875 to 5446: 7.67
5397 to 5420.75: 7.41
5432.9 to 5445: 7.58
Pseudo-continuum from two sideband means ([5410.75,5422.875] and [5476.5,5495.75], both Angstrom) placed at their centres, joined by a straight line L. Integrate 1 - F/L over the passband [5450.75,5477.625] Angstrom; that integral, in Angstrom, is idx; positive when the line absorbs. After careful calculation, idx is 0.8 Angstrom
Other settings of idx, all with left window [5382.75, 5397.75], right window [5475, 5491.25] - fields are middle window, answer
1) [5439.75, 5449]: -0.2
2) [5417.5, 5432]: -0.5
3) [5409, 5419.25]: 0.0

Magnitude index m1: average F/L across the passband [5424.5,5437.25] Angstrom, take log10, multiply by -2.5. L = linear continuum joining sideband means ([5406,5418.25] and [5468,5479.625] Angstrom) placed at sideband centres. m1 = -0.04 mag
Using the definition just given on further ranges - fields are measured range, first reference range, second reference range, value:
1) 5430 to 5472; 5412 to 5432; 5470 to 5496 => 0.01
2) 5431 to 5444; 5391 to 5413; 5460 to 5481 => -0.04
